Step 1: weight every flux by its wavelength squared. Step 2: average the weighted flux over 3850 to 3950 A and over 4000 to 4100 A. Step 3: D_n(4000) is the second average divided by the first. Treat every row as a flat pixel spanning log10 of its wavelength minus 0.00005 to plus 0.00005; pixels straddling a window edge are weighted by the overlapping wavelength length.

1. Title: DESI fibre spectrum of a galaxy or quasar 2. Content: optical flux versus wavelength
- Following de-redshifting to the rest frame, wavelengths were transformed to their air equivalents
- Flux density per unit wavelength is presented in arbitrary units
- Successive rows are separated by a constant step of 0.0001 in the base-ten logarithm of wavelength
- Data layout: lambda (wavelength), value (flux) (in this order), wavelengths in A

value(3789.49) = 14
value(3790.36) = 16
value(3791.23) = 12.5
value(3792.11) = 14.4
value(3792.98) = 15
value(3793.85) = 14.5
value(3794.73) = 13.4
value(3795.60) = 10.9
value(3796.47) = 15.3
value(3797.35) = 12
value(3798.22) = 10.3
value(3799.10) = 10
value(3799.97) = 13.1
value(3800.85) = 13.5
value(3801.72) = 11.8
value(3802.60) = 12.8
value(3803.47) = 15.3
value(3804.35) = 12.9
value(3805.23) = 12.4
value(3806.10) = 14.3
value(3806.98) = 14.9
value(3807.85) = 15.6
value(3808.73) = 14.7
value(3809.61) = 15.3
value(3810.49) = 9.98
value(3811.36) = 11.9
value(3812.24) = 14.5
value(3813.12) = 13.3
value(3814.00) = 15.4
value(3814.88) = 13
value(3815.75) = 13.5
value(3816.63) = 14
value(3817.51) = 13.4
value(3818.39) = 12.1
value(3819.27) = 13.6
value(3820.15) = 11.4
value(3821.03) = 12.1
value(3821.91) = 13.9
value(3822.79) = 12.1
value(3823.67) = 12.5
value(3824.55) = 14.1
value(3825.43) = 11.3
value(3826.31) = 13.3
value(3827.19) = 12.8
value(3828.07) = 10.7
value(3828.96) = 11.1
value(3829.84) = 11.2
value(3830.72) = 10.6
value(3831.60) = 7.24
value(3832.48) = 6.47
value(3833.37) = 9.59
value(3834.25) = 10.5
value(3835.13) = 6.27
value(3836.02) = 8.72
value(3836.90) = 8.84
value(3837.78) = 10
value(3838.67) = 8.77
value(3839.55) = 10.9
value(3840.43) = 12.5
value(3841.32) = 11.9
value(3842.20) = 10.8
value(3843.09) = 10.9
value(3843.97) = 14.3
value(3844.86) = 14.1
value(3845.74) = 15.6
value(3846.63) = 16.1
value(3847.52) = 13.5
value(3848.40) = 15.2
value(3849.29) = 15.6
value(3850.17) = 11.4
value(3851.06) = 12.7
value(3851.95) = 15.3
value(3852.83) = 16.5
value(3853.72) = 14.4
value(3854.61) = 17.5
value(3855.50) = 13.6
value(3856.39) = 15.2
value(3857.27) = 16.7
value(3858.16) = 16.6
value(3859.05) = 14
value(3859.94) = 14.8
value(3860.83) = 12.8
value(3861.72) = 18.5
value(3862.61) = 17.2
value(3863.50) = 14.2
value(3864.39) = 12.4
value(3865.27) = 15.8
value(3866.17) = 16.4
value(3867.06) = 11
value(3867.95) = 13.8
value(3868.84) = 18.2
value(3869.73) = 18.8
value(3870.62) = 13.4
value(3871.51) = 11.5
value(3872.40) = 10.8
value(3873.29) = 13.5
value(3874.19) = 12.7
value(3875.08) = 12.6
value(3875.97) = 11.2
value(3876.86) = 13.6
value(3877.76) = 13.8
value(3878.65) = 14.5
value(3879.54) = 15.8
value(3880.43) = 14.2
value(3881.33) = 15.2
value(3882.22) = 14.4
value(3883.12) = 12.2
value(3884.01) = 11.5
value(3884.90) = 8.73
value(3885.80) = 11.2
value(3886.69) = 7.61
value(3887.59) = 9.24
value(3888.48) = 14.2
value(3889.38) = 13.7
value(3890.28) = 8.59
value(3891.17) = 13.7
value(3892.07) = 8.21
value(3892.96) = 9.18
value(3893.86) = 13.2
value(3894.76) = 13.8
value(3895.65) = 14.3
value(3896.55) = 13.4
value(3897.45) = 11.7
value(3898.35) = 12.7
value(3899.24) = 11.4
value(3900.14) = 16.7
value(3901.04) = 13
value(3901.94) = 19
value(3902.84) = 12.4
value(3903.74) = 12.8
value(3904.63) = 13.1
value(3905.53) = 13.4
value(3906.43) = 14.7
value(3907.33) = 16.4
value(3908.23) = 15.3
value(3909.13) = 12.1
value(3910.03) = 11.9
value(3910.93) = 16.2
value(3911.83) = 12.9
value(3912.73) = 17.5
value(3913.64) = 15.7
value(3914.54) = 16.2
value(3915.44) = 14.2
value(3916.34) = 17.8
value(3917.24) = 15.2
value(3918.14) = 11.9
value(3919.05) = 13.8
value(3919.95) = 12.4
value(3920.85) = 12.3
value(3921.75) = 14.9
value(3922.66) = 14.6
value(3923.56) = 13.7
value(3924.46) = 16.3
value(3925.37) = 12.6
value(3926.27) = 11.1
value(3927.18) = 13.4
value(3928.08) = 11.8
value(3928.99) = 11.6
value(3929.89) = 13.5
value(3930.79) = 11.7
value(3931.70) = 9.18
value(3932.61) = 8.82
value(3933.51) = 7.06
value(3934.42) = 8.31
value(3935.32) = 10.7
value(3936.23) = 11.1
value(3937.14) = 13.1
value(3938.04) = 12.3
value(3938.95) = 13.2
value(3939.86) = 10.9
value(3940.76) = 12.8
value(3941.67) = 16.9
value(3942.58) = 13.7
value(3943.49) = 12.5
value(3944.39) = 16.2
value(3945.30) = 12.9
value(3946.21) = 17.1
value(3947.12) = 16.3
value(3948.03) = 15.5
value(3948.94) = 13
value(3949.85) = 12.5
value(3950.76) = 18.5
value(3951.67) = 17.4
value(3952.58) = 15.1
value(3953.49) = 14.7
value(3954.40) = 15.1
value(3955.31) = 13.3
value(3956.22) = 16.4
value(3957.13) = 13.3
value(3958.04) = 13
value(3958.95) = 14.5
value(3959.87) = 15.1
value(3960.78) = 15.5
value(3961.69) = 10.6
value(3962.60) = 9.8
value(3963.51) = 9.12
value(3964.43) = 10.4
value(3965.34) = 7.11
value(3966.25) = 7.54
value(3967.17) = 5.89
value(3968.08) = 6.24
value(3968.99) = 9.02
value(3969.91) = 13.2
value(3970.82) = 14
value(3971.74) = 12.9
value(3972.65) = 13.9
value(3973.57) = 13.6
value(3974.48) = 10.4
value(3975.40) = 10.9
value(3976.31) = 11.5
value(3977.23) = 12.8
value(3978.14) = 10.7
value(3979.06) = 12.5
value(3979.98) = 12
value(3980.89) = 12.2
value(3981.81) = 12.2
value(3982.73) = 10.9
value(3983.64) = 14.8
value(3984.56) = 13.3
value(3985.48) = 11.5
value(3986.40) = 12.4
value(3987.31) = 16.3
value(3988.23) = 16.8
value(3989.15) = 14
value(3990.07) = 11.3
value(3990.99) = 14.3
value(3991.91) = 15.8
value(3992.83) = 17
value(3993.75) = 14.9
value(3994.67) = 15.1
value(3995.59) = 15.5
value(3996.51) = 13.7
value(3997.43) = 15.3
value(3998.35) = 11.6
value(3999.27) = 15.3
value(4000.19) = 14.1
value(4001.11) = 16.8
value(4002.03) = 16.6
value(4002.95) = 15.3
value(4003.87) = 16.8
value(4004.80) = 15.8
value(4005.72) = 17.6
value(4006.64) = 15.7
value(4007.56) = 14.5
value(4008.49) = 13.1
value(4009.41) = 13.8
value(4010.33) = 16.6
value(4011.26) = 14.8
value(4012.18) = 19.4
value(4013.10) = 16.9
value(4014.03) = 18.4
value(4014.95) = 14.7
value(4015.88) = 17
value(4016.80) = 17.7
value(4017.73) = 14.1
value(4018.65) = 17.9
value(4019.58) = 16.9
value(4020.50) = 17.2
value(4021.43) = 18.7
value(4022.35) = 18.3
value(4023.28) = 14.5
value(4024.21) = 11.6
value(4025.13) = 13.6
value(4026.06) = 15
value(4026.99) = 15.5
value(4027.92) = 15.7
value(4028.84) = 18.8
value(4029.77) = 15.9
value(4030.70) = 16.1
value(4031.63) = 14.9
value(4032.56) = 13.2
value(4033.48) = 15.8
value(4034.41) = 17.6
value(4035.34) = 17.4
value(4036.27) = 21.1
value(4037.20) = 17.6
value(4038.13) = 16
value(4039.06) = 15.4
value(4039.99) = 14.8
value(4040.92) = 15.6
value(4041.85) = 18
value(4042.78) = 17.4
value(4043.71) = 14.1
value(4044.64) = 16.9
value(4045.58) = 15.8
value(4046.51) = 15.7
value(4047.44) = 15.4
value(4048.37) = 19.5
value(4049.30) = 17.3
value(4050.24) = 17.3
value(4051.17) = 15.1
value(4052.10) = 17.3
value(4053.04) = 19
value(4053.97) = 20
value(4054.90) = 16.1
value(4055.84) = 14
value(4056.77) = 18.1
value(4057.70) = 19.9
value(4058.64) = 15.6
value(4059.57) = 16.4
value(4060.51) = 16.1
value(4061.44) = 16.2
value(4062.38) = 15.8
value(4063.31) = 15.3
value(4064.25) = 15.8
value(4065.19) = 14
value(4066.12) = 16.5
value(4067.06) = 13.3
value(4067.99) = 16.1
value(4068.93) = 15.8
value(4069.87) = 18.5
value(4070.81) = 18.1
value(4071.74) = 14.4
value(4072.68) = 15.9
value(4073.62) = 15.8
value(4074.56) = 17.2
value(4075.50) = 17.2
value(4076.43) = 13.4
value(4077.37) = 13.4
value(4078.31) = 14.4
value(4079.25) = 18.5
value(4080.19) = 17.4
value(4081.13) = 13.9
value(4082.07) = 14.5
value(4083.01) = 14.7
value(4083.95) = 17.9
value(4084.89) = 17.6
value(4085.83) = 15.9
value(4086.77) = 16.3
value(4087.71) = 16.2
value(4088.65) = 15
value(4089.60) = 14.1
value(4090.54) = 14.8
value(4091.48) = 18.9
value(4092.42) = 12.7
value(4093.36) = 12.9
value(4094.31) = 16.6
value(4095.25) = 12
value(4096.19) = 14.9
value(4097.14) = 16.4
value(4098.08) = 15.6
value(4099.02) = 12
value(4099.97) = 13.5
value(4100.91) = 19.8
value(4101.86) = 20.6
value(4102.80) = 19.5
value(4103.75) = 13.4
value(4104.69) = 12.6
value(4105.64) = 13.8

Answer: 1.28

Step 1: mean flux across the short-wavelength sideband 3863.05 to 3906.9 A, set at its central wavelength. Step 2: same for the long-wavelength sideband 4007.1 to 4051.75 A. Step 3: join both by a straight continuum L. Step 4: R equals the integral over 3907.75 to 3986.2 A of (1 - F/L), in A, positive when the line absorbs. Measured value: 8.4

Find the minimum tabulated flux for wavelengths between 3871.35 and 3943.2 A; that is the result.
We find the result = 7.06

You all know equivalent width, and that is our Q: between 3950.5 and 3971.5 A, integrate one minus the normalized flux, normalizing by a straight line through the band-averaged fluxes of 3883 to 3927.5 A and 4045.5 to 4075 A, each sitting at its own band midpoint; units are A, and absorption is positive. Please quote 3.0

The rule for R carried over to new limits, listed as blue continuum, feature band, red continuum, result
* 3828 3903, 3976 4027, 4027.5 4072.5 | 2.2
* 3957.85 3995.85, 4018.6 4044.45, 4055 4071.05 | -2.5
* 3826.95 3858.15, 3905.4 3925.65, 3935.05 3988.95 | -3.0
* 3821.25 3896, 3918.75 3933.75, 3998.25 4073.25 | 1.9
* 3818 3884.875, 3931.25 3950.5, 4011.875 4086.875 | 2.5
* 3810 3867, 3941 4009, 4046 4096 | 5.4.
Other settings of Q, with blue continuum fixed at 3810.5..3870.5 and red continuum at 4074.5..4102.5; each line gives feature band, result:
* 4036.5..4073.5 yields -2.8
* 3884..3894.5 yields 2.2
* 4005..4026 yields -1.6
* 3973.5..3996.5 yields 2.0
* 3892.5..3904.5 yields 0.3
